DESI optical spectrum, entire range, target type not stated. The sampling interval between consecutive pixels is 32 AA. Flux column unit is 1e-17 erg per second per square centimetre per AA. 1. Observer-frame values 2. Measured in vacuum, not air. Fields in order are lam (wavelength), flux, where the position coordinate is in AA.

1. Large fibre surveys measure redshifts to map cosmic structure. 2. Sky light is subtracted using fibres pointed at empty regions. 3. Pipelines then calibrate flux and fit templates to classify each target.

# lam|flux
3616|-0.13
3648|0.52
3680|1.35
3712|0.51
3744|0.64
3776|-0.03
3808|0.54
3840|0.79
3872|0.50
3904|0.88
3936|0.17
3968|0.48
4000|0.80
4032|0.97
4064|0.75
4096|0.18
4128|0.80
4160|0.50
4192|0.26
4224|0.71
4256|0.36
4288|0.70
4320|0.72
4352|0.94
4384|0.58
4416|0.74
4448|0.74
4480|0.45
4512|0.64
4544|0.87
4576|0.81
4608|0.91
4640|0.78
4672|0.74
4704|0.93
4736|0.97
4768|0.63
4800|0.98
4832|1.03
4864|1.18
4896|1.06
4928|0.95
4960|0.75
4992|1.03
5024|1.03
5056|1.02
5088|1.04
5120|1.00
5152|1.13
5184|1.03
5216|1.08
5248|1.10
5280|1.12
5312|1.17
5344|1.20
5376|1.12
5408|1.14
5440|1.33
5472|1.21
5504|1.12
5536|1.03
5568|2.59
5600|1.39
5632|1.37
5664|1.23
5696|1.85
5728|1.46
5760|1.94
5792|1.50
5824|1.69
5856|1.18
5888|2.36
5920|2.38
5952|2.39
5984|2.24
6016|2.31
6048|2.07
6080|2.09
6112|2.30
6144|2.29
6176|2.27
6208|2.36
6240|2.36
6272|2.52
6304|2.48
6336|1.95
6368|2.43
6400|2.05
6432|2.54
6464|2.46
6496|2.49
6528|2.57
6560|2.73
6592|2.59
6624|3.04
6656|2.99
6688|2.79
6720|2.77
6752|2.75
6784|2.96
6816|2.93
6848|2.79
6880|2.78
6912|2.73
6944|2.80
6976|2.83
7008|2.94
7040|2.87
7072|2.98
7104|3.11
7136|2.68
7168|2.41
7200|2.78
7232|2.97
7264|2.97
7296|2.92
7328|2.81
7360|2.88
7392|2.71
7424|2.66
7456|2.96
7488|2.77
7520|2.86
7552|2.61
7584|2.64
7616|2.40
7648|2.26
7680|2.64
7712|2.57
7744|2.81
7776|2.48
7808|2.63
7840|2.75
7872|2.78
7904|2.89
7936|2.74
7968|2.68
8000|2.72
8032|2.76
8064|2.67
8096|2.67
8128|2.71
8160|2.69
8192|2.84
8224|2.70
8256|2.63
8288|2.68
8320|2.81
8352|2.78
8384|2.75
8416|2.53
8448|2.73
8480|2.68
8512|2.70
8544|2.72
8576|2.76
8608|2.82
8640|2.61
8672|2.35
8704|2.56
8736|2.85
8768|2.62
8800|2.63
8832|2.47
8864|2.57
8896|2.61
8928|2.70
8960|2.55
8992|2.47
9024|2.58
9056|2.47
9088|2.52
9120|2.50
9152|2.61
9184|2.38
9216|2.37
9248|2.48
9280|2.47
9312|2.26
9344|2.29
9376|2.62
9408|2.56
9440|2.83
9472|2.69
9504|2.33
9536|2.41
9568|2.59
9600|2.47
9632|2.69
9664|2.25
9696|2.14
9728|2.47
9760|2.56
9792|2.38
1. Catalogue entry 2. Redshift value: 0.47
